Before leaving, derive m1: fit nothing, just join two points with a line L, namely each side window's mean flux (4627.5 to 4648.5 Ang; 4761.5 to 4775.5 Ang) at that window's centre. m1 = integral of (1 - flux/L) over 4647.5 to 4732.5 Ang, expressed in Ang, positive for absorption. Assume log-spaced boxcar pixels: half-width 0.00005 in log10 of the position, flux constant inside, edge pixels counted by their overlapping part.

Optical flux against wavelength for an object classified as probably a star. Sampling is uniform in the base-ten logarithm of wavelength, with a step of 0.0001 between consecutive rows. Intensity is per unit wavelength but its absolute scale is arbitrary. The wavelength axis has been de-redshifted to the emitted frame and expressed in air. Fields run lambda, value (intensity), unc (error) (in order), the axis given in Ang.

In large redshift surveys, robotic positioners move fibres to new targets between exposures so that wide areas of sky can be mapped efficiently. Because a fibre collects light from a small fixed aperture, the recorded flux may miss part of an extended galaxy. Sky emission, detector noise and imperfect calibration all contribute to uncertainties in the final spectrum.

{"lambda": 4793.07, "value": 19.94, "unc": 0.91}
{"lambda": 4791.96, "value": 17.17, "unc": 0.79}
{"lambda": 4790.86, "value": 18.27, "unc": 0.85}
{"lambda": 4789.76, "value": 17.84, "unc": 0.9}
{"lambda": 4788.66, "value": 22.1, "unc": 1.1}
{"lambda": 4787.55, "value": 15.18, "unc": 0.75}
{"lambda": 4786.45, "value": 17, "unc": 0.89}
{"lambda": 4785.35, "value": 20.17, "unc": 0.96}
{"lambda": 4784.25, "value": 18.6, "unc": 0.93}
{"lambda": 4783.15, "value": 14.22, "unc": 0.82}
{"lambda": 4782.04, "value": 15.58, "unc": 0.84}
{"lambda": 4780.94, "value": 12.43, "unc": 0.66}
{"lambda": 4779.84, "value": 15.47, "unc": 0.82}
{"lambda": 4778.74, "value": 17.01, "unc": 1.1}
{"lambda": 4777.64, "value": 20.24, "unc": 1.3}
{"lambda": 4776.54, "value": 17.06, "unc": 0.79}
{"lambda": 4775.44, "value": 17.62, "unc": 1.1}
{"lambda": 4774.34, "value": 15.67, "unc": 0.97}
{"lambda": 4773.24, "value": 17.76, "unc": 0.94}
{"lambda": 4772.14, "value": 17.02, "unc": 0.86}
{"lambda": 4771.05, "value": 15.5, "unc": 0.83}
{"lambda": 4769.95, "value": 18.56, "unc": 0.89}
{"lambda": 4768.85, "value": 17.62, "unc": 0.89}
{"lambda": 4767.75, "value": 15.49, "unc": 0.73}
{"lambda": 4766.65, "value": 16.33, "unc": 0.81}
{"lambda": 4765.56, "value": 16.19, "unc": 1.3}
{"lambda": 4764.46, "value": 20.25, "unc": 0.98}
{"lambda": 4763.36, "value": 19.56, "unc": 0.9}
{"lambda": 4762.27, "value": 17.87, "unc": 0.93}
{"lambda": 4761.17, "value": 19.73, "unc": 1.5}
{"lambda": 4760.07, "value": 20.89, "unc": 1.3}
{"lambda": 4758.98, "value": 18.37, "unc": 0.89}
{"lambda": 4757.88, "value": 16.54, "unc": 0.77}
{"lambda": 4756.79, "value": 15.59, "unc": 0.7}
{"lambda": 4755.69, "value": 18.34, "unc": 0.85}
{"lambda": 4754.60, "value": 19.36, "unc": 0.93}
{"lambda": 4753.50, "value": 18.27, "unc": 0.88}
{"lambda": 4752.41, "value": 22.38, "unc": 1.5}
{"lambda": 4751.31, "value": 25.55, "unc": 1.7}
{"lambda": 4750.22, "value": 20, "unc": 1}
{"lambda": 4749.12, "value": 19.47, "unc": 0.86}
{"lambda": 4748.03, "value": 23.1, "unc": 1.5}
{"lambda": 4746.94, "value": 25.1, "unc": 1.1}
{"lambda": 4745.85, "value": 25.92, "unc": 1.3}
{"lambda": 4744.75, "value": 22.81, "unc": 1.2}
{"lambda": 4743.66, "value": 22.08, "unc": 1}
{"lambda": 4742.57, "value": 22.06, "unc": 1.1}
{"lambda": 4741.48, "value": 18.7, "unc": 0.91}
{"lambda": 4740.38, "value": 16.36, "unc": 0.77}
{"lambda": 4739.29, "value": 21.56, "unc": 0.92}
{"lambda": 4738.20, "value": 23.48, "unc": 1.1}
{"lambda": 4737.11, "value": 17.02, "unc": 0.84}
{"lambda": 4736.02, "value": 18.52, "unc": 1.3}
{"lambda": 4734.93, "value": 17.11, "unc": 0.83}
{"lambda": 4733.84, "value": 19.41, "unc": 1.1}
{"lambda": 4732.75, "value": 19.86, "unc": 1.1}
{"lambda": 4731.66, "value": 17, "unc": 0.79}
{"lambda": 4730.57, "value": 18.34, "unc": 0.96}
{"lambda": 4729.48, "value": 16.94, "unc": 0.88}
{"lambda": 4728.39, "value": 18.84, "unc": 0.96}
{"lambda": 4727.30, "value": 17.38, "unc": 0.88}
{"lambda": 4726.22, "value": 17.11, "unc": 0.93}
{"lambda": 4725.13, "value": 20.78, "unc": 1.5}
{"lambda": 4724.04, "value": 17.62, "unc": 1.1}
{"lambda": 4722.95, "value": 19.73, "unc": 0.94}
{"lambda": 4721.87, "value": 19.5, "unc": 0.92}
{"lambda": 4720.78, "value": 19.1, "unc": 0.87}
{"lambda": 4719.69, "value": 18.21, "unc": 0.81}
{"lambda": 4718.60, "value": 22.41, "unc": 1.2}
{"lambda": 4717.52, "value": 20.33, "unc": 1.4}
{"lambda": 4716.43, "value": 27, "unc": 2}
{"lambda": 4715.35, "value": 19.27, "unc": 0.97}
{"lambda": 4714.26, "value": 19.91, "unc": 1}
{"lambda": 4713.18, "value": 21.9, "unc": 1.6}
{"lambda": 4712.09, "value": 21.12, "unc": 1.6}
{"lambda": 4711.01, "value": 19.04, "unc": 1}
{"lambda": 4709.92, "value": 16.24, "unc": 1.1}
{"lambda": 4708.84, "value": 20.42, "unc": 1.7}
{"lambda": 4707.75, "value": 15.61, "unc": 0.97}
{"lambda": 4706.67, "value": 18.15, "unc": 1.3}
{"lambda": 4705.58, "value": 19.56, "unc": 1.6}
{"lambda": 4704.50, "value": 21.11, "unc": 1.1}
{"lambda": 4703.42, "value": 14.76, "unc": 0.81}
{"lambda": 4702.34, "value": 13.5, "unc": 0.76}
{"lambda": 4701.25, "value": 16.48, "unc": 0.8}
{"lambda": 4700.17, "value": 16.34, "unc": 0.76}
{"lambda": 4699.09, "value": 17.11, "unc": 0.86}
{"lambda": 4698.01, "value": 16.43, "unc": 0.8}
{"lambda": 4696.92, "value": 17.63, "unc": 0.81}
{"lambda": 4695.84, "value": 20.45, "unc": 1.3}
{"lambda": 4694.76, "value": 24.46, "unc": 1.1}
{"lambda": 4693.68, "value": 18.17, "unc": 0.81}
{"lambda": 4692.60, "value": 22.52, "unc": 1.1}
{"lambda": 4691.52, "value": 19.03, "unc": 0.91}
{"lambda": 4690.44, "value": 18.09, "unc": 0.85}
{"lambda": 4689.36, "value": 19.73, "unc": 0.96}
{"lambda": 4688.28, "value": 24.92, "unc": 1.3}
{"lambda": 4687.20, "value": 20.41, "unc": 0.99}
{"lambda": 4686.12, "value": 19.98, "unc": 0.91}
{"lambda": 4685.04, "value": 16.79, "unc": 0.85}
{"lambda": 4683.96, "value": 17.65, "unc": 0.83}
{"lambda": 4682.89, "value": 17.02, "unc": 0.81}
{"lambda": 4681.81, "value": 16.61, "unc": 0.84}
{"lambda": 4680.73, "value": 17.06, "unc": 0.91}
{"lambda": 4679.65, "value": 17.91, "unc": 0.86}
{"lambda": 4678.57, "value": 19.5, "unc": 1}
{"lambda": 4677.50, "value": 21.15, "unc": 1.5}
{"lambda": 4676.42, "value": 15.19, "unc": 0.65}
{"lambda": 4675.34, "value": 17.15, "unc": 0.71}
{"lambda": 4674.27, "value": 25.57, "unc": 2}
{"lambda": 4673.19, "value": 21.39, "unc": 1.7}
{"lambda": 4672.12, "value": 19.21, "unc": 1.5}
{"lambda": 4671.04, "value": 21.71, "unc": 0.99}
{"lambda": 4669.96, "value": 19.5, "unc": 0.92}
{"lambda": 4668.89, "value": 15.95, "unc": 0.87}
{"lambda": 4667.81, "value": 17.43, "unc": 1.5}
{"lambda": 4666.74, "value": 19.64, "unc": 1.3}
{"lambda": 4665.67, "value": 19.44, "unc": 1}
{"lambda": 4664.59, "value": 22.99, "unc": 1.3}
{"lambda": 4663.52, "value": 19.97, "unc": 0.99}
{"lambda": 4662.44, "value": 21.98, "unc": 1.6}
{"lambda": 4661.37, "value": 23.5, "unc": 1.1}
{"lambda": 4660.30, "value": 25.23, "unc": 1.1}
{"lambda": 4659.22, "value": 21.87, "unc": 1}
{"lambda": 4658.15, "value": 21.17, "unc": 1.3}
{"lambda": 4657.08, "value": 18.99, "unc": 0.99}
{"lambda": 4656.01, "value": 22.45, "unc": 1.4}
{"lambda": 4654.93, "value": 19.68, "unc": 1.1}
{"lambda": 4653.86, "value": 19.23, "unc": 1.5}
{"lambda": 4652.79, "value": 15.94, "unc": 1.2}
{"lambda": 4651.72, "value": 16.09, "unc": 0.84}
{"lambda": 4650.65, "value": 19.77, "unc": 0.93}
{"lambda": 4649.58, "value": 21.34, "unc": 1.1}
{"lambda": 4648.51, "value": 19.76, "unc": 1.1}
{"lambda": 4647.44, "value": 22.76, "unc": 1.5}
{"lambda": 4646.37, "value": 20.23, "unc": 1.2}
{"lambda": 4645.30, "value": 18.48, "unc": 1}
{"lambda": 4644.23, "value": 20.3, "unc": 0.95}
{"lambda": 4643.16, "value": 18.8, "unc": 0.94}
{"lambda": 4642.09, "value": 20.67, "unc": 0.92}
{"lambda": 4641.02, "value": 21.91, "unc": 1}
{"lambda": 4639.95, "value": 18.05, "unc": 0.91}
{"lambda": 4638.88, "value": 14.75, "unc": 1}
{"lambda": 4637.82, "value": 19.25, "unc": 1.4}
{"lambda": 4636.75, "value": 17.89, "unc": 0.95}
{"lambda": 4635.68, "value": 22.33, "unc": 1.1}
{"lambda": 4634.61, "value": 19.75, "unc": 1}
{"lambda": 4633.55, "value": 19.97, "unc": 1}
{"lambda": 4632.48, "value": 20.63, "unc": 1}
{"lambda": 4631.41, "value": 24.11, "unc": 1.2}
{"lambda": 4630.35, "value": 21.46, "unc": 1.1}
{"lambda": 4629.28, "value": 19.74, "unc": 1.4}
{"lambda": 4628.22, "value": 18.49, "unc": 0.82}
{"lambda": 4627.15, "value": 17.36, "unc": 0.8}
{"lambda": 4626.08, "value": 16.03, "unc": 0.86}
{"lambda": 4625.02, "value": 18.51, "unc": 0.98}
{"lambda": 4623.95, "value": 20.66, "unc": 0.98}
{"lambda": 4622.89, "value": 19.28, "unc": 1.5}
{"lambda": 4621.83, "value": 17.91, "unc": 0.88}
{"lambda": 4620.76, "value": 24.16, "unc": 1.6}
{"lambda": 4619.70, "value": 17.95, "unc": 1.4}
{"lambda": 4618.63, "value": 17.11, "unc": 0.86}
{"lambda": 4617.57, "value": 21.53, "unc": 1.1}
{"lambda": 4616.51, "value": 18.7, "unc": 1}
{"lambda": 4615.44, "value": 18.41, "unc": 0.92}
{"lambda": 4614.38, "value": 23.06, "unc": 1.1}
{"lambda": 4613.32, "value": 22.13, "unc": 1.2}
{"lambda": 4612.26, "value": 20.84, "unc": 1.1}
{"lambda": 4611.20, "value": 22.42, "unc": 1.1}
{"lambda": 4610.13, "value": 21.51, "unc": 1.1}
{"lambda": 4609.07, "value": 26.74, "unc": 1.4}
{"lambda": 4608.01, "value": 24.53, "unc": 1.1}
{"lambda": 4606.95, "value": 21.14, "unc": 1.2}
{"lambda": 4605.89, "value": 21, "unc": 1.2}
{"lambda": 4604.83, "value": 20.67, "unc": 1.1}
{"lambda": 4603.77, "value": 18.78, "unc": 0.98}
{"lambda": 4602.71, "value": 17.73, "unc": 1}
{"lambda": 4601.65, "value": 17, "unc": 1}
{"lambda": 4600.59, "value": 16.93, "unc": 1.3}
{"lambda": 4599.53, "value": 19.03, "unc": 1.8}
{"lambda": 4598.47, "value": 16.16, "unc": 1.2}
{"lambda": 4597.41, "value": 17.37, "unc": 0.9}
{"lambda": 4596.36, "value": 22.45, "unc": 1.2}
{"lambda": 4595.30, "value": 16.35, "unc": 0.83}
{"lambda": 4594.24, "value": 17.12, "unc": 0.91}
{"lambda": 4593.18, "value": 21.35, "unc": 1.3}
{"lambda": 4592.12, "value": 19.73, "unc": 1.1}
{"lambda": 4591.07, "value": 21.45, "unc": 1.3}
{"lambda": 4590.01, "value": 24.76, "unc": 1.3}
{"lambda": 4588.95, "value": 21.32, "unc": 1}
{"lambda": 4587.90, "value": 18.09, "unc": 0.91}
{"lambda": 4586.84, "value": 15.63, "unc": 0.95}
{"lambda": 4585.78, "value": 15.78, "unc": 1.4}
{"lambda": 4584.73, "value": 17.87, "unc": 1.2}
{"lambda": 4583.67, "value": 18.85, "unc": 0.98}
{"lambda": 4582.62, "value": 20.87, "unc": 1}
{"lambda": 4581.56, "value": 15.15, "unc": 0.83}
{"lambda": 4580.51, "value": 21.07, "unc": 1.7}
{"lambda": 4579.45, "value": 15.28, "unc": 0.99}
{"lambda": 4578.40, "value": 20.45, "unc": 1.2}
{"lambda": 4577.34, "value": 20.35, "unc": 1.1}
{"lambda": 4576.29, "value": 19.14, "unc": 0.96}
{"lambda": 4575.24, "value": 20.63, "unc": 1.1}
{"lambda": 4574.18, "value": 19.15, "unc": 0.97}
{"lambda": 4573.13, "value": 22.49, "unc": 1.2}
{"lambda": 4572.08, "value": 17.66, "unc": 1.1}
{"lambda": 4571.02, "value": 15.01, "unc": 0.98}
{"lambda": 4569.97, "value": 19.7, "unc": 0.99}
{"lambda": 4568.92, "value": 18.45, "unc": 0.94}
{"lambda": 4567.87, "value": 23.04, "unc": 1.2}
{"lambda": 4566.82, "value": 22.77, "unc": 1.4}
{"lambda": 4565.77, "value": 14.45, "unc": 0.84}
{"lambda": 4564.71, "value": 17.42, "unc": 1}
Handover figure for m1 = -2.0 Ang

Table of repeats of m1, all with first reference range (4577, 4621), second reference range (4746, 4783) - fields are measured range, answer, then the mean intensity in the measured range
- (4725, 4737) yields 0.3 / 18.2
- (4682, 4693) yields -0.3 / 19.5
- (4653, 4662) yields -1.0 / 21.3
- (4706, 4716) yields -0.2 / 19.2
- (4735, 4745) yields -0.8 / 20.1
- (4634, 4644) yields 0.0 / 19.3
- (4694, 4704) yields 0.8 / 17.5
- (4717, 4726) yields -0.4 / 19.6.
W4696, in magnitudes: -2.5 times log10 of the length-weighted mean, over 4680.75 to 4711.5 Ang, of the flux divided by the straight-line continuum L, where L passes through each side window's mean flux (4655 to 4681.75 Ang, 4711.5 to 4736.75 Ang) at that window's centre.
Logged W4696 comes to 0.08 mag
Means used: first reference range 20.2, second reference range 19.4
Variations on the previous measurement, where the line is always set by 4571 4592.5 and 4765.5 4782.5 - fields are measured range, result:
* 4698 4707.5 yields 0.03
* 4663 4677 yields -0.09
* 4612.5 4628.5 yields -0.05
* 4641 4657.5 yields -0.08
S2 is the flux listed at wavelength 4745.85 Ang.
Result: 25.92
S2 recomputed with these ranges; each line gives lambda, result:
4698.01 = 16.43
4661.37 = 23.5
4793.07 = 19.94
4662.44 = 21.98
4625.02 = 18.51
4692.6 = 22.52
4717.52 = 20.33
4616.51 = 18.7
